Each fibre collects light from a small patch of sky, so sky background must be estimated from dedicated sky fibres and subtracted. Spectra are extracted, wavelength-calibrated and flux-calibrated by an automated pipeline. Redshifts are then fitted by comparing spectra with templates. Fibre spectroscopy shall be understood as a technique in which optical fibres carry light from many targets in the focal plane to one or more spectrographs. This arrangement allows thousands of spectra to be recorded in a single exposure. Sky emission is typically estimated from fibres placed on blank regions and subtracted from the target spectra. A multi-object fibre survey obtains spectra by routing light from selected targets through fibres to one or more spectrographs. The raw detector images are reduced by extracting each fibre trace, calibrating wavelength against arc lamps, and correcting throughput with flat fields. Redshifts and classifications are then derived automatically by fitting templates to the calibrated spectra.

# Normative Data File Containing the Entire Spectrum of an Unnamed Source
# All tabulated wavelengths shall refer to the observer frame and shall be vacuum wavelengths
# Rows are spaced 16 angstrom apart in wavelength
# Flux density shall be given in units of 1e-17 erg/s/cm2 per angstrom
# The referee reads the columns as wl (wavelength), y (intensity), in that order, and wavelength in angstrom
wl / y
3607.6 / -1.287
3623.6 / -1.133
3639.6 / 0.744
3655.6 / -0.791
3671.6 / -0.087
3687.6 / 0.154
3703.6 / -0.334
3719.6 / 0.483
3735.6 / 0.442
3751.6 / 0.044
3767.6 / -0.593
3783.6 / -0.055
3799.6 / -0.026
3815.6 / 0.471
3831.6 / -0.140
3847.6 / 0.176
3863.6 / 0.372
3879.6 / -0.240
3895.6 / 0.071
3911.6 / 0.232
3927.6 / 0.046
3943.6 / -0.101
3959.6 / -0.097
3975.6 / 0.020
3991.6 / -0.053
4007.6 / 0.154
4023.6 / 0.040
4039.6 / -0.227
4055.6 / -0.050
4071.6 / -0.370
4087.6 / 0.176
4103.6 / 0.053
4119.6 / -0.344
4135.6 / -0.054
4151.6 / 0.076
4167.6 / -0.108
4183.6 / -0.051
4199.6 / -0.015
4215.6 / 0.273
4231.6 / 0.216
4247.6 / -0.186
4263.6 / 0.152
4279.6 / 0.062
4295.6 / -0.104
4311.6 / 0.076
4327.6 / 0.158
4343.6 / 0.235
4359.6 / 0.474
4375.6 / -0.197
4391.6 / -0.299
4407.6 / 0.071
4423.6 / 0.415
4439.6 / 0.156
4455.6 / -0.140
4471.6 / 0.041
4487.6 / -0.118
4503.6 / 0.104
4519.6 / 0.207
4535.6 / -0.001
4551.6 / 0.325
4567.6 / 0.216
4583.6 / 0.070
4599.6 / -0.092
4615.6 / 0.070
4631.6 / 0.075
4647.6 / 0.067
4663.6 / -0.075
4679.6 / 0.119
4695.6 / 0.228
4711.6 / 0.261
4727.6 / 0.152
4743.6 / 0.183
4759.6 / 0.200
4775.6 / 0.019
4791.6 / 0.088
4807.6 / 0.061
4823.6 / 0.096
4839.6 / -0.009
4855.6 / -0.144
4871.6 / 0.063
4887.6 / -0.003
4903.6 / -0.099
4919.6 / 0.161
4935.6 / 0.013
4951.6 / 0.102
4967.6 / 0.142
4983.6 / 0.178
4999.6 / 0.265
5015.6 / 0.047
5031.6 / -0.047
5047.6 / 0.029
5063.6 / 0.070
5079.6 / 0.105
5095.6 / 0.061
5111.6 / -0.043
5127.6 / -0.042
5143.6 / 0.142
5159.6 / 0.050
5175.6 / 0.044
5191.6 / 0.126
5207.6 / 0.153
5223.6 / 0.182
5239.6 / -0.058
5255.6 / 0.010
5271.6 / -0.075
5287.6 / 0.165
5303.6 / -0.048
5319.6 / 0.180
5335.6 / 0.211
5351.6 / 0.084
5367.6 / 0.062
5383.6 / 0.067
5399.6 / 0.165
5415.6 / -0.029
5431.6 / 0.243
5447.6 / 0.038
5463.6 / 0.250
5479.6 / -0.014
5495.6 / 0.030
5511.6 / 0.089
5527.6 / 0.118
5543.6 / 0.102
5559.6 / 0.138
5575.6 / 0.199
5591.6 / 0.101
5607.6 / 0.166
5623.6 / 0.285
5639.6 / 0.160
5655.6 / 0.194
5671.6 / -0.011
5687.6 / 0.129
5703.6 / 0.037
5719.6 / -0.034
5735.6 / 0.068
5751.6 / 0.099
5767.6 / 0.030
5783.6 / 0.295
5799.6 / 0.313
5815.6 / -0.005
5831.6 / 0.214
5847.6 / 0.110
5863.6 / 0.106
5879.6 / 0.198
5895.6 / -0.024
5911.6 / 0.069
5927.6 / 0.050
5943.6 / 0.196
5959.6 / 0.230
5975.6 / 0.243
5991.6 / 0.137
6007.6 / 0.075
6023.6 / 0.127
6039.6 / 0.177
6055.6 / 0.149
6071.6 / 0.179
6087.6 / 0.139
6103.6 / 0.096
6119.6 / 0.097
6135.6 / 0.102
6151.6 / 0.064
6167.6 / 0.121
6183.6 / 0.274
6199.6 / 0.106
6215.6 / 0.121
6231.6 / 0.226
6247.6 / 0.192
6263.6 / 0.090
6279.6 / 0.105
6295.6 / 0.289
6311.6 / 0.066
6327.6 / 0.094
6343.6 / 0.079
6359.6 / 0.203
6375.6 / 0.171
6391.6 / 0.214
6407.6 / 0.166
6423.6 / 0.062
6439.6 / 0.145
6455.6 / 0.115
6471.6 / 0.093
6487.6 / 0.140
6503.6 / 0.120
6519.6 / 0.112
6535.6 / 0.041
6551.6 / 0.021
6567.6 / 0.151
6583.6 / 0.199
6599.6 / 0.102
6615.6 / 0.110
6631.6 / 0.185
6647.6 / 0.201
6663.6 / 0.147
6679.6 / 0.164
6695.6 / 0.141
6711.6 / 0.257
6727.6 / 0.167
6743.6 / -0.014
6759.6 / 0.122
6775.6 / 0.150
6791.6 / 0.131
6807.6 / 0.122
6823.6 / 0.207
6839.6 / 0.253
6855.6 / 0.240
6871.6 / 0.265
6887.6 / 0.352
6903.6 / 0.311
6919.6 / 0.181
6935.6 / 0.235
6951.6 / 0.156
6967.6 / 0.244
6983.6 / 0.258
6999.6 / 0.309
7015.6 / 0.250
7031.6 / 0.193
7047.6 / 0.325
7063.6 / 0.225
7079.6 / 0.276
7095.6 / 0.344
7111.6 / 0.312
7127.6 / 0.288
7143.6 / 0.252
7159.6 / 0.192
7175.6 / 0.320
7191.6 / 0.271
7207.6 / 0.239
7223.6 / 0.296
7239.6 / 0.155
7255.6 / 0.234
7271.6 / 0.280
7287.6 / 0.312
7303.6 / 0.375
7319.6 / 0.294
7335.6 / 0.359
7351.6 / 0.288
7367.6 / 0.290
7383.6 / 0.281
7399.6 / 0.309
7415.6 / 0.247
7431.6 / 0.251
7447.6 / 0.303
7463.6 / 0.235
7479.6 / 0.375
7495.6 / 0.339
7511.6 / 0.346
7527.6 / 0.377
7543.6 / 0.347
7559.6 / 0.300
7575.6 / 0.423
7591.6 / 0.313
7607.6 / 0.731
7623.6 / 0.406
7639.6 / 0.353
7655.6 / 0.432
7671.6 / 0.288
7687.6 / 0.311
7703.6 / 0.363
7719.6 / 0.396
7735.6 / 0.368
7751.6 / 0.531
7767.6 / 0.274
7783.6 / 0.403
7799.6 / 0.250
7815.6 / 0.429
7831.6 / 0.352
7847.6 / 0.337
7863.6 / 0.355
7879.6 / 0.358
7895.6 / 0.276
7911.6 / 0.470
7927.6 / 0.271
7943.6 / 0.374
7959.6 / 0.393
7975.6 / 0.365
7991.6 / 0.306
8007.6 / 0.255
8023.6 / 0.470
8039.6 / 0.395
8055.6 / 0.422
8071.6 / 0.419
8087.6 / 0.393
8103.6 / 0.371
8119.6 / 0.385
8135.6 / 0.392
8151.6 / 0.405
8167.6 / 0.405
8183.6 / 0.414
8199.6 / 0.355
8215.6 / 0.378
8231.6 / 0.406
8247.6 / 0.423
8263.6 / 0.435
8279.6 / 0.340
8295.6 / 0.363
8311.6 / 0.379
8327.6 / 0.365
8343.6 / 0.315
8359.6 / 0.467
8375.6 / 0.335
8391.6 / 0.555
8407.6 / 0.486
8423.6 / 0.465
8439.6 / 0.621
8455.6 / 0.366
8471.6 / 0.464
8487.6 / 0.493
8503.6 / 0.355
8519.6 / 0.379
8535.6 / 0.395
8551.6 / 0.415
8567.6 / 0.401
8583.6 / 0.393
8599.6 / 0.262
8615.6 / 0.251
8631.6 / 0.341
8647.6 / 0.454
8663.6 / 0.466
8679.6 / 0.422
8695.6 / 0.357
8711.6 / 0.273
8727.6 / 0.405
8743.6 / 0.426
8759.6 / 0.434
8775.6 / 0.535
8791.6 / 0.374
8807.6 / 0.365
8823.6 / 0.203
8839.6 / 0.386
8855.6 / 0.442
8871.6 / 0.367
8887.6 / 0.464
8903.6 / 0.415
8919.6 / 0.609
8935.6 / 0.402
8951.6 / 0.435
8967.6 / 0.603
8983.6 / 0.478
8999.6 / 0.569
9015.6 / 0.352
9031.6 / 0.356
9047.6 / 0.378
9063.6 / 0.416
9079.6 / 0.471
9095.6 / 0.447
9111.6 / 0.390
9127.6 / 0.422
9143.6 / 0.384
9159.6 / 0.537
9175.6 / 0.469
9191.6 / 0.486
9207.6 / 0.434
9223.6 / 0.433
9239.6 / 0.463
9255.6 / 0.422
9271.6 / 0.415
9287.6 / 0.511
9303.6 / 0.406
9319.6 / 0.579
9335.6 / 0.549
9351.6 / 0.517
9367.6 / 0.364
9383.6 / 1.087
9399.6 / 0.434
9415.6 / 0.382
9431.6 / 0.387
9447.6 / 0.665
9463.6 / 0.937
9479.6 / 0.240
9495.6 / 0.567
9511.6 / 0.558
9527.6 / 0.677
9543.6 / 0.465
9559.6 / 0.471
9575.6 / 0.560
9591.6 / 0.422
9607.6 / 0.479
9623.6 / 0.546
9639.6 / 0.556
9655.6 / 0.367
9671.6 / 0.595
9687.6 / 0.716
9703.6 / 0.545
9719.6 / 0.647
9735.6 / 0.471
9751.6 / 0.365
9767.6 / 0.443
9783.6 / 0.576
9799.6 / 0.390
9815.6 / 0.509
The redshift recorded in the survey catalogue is 0.714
